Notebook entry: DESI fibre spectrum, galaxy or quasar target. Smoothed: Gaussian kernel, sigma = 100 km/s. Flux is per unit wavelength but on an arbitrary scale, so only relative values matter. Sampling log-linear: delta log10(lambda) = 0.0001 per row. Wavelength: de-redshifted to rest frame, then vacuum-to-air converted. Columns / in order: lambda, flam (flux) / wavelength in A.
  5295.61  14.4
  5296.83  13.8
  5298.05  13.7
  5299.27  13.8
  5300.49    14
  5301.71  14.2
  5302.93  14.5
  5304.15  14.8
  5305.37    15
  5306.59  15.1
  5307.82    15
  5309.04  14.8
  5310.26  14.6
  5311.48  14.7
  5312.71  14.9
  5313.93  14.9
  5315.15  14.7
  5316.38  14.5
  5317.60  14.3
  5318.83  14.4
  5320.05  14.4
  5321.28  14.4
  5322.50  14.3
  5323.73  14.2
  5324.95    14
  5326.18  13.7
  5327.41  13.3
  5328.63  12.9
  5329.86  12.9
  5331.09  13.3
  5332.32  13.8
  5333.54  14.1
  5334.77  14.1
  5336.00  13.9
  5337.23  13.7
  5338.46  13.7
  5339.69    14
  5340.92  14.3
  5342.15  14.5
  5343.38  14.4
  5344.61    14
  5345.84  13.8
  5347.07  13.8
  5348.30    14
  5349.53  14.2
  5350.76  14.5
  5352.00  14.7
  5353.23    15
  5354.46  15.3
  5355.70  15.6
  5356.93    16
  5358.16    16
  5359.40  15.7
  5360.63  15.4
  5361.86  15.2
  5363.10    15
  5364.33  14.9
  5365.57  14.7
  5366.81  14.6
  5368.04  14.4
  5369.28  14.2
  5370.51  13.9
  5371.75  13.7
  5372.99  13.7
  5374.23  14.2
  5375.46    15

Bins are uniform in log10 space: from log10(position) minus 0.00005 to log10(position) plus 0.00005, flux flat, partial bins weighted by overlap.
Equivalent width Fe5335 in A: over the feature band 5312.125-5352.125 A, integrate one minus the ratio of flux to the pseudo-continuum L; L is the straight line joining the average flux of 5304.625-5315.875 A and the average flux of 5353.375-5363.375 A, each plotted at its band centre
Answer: 2.8 A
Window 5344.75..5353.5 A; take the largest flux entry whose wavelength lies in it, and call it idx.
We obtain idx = 15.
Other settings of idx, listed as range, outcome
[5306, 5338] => 15.1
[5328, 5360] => 16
